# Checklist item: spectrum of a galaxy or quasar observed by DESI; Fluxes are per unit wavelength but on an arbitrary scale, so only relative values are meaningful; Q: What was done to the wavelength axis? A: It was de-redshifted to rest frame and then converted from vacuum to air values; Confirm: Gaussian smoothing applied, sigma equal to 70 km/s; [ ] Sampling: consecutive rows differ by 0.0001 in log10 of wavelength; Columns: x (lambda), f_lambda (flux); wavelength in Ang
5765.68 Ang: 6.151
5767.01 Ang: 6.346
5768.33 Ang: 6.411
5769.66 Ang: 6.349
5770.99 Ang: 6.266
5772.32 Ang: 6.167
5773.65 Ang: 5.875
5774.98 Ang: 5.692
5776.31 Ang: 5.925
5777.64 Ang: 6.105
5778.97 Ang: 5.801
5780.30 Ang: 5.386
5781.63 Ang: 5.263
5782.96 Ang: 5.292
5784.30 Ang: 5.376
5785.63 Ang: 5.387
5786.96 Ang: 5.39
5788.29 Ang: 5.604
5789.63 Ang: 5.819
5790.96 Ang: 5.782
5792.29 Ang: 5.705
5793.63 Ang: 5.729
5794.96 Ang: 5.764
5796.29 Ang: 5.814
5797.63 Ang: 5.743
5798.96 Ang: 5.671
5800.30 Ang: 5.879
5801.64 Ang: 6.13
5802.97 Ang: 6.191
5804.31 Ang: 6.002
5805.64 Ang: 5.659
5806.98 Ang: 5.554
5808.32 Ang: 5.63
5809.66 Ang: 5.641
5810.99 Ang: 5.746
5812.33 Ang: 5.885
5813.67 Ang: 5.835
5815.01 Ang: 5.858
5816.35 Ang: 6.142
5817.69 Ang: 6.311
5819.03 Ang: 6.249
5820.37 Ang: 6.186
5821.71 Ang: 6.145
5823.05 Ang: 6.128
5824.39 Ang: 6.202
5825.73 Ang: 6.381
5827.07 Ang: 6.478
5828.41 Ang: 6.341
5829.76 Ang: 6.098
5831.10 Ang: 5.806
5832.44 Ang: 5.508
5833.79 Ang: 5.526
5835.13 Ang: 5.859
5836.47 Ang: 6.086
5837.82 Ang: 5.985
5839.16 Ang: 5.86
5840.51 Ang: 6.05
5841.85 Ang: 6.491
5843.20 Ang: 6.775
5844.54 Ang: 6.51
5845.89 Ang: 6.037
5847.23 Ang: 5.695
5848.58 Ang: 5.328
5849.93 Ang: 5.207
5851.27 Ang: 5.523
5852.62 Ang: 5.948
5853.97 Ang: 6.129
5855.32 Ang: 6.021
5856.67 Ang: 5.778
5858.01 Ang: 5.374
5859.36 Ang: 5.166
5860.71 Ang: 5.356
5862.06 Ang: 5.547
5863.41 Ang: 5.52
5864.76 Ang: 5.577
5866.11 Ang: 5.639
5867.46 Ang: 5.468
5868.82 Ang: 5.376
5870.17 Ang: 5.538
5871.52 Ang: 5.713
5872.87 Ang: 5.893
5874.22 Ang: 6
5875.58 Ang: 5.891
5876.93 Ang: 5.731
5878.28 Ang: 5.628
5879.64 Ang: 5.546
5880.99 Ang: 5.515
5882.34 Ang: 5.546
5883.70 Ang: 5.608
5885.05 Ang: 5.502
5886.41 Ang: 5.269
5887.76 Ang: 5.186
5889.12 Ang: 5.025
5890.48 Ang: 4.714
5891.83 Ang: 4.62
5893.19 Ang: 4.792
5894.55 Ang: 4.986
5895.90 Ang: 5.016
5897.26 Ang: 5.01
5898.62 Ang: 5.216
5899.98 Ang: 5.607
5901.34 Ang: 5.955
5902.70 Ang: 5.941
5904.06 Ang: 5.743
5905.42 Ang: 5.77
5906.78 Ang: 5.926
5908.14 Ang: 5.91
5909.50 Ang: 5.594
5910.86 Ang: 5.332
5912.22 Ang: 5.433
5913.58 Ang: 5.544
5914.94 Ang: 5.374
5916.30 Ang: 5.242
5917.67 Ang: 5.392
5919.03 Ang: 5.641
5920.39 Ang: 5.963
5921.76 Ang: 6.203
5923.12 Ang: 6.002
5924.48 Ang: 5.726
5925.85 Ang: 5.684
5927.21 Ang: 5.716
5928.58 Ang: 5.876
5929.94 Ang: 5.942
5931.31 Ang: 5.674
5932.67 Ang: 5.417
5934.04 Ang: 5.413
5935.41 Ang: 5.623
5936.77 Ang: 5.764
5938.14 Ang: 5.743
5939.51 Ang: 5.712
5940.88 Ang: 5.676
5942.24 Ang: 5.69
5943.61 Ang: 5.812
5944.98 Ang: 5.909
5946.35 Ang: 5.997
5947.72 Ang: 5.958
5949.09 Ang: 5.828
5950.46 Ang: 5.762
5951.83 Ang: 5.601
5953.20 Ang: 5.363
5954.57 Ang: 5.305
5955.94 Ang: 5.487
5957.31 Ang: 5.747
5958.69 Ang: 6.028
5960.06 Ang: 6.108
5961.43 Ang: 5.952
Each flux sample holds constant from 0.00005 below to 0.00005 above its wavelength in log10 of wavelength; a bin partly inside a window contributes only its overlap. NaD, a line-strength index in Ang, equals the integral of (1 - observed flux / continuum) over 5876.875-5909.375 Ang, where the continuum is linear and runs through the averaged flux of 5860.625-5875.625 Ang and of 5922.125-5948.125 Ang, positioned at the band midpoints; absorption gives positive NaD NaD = 1.5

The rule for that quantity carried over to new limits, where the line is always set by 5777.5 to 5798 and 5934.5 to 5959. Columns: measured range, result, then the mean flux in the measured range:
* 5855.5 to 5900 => 2.0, 5.41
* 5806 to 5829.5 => -1.7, 6.04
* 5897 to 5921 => 0.4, 5.6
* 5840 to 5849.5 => -0.8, 6.11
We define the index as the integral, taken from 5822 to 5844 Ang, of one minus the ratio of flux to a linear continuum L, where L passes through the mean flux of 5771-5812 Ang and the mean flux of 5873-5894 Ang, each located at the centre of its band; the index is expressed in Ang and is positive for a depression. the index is -2.1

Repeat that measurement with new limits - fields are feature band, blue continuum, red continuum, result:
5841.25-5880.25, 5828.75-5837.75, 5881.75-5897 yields -1.8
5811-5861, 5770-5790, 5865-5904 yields -3.6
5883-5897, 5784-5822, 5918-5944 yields 1.7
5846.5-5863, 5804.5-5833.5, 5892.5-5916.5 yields 0.5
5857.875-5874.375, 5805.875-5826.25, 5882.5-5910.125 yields 0.2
